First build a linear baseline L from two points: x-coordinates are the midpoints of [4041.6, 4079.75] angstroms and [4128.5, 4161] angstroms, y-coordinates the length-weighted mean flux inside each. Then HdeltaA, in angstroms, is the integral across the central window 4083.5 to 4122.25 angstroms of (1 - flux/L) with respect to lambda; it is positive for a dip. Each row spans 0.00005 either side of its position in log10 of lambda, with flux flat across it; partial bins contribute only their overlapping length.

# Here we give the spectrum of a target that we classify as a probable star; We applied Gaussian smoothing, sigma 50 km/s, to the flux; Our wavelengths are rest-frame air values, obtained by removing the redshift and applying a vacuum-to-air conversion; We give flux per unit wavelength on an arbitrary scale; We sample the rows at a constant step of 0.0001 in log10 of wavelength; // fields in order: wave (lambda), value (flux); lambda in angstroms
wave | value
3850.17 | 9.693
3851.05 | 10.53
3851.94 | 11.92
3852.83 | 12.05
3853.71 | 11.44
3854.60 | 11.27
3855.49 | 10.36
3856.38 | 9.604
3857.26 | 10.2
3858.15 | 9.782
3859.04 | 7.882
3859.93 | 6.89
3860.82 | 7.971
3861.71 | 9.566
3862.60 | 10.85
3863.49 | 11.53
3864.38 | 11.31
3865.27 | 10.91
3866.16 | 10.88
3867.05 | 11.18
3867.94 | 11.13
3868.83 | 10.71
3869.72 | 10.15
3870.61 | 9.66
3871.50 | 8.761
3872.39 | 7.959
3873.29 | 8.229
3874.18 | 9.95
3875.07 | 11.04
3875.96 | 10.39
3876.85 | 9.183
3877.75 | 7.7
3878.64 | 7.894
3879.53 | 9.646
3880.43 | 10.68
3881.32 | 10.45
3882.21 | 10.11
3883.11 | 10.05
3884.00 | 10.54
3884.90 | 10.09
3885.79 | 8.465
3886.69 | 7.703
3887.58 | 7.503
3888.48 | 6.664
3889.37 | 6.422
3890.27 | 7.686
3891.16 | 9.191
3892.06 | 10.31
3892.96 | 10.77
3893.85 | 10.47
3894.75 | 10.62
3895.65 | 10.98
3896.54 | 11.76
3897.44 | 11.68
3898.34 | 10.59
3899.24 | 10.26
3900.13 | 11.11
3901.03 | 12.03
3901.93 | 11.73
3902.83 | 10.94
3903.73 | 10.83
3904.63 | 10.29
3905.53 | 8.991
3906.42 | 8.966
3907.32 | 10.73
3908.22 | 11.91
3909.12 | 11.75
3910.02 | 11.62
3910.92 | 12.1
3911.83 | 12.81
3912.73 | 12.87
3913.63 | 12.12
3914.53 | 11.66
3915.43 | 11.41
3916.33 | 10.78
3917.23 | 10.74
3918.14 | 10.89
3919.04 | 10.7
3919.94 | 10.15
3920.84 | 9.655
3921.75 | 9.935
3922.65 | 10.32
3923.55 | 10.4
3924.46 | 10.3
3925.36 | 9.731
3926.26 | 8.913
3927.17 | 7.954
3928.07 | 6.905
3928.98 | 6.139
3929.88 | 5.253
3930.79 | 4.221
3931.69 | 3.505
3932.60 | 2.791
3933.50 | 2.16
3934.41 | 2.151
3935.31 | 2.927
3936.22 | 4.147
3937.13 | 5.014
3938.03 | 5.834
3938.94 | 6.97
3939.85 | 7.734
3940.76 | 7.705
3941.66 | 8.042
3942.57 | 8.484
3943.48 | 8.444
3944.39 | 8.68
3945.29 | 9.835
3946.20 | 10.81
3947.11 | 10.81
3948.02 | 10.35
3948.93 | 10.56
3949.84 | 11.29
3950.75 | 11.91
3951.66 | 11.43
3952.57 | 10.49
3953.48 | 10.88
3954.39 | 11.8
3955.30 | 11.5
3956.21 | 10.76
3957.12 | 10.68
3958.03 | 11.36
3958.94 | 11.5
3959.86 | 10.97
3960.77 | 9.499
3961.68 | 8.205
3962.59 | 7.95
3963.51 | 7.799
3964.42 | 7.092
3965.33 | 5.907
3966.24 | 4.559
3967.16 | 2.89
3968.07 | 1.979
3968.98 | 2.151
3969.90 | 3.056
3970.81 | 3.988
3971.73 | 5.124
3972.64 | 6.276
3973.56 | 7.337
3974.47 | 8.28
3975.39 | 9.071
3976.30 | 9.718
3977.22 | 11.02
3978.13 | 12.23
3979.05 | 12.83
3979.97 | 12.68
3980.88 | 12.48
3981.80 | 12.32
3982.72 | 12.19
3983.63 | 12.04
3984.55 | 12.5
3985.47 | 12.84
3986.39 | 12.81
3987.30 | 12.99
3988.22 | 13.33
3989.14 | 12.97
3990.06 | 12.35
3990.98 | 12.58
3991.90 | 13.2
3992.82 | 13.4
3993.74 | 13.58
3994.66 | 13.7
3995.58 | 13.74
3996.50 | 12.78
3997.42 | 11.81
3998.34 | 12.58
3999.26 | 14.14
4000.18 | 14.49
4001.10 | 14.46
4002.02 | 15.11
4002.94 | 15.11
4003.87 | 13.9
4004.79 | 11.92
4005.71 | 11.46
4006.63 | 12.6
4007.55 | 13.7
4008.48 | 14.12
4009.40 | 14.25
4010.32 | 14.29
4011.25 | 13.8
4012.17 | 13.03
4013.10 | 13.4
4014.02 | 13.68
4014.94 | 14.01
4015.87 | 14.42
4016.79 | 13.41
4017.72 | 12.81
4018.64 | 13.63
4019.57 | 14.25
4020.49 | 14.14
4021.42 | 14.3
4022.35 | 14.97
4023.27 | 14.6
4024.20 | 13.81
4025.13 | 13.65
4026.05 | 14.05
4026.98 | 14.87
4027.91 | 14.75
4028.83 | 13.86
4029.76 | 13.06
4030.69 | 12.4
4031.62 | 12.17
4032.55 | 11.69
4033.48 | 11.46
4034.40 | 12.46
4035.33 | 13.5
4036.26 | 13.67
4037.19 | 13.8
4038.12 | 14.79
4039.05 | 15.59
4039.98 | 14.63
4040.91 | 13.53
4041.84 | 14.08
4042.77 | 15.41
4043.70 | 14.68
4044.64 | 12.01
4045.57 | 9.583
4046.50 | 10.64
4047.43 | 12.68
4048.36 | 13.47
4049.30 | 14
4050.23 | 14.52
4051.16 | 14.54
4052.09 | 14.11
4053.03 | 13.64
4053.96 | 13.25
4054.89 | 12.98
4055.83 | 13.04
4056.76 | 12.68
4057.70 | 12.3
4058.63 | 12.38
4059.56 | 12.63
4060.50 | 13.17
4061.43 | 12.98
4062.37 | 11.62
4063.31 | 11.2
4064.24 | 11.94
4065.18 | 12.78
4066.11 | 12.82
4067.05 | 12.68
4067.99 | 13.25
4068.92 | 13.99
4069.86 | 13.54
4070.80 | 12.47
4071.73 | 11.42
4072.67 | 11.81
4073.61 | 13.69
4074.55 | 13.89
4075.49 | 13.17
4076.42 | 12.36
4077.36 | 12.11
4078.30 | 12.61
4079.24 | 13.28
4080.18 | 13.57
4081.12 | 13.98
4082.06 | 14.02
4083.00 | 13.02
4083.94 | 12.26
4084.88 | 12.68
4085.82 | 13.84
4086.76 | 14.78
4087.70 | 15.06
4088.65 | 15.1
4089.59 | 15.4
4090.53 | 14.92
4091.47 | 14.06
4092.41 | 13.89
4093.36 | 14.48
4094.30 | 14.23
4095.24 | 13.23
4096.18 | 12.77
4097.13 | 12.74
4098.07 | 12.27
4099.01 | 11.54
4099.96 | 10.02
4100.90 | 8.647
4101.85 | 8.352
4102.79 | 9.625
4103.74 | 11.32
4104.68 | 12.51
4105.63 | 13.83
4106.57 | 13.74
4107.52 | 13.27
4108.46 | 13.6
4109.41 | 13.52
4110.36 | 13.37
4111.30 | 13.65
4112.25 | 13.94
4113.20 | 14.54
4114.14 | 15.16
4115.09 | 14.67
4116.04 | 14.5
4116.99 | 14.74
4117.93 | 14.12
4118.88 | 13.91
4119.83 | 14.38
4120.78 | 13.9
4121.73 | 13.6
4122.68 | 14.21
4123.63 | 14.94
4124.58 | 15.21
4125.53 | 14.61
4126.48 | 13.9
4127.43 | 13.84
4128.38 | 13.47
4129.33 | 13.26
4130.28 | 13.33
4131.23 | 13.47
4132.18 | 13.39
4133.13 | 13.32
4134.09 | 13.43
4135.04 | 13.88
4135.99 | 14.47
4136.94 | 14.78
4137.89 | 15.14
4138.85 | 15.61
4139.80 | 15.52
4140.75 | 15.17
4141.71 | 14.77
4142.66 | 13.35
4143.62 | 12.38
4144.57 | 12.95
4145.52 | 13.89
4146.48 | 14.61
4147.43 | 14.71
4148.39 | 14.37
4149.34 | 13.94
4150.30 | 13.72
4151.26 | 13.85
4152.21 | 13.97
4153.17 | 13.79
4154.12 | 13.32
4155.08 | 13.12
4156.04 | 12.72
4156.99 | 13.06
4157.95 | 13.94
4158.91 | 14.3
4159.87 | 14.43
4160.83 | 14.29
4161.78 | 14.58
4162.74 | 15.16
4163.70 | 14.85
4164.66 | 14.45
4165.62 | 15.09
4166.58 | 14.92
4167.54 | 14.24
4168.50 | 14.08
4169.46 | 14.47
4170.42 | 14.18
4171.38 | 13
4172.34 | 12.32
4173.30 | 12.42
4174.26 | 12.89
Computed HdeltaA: 0.3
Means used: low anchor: 12.9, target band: 13.3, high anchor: 13.9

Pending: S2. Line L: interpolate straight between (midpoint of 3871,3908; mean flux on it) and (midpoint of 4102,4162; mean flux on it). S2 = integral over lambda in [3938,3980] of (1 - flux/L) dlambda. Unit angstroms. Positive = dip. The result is 8.6 angstroms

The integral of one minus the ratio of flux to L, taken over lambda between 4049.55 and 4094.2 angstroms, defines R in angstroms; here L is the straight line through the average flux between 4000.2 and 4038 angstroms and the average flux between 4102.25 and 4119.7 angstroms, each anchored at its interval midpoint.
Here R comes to 1.0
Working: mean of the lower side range 13.6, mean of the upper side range 13.6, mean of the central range 13.3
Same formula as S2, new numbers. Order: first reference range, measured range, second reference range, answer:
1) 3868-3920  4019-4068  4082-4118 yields -3.5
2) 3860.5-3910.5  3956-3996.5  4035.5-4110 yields 5.7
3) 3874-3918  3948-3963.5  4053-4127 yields 0.8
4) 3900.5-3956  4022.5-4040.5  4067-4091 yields -2.3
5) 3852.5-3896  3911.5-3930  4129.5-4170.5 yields 0.6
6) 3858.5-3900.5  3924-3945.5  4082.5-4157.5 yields 8.6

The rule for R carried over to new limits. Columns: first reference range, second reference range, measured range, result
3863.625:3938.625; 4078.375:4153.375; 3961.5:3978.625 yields 6.7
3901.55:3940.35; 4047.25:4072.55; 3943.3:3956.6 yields -1.4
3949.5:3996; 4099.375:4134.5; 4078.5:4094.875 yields -1.8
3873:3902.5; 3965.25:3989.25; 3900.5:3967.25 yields 2.3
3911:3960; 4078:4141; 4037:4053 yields -2.4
